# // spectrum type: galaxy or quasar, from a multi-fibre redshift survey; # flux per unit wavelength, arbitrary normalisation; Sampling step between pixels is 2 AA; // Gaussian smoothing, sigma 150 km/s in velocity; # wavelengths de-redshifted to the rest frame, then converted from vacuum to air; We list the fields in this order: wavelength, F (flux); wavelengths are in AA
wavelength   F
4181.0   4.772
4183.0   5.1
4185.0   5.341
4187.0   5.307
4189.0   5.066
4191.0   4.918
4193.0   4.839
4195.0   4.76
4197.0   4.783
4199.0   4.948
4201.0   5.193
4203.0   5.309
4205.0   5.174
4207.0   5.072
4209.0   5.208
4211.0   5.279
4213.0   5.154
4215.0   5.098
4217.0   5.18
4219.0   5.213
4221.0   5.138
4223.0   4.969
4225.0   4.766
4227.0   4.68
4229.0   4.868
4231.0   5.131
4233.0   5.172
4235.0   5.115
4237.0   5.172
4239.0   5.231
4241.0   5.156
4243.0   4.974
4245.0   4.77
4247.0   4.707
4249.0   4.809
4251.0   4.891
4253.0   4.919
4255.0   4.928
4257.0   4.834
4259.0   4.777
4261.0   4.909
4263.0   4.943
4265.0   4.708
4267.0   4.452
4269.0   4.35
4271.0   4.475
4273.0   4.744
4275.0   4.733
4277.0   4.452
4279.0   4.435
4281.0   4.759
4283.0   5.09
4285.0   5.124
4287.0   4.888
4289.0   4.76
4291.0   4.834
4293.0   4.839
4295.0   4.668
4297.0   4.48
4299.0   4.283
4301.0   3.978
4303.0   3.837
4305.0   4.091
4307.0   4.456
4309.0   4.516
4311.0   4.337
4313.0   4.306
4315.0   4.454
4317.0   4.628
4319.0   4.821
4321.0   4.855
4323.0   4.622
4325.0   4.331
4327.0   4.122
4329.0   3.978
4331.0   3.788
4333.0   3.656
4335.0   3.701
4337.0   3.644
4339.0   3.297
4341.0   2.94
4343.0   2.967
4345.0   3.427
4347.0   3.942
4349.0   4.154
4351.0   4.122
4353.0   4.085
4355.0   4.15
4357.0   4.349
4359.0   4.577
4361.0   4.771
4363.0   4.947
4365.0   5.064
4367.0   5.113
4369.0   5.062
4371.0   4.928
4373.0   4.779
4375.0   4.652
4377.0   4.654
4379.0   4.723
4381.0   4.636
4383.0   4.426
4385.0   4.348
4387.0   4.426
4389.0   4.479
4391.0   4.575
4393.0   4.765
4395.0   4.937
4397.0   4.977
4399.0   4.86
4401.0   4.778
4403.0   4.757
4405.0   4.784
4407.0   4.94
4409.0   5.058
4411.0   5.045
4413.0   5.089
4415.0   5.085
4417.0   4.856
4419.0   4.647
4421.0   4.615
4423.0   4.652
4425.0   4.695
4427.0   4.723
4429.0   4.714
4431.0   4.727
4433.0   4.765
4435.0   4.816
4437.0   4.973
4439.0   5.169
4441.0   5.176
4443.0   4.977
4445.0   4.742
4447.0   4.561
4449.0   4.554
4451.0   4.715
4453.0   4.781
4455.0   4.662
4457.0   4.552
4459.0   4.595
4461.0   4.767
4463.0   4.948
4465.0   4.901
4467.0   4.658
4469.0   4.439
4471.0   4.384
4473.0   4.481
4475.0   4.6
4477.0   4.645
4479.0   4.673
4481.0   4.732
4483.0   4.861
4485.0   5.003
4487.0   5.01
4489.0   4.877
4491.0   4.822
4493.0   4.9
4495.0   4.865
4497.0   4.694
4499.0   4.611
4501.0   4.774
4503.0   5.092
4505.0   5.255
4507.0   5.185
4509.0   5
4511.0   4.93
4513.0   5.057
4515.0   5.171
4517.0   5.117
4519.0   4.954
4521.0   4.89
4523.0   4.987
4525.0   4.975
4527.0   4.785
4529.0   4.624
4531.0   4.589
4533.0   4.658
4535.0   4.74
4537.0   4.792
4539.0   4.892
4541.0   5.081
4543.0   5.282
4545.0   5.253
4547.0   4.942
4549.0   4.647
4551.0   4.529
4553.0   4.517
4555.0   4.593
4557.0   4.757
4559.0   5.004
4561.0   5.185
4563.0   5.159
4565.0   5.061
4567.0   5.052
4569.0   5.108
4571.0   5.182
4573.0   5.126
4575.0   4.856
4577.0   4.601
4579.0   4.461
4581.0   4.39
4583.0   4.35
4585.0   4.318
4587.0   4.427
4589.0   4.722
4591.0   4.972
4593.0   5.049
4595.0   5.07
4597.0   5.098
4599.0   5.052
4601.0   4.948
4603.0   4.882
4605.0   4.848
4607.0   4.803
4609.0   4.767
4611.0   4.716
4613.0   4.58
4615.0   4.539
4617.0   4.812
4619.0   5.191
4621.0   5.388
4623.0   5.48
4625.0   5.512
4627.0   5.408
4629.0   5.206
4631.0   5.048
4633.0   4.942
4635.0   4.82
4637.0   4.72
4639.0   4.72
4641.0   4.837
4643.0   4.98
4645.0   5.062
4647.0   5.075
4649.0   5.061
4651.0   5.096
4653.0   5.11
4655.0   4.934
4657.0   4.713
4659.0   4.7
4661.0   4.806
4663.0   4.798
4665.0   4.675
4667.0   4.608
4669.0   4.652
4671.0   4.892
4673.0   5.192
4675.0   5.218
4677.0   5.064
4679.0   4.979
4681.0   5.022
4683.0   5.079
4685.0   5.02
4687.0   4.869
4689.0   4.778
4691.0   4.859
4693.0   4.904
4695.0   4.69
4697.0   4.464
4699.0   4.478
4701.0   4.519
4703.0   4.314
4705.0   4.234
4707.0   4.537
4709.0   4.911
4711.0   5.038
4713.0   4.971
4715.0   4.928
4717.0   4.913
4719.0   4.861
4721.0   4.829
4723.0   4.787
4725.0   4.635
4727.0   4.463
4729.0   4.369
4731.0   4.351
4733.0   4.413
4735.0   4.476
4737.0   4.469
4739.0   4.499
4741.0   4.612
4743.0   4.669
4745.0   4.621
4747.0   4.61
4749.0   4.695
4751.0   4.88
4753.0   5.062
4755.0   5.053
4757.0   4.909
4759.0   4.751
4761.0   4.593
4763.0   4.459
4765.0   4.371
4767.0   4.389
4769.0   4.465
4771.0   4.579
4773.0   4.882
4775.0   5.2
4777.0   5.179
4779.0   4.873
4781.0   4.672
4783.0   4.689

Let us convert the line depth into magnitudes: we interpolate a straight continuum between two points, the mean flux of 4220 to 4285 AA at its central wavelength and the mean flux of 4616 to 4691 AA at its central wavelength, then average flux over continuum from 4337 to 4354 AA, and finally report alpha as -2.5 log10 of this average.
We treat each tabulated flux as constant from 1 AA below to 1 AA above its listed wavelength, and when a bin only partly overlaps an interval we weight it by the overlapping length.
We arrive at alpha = 0.33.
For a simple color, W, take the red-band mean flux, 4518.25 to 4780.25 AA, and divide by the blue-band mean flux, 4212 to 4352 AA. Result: 1.1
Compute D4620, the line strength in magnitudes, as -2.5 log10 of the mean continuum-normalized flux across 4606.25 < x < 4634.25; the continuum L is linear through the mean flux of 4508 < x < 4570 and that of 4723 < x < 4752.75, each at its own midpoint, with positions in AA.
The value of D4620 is -0.056 mag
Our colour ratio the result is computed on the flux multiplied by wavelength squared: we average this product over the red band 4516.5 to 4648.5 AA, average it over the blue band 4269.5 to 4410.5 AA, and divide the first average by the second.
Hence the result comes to 1.22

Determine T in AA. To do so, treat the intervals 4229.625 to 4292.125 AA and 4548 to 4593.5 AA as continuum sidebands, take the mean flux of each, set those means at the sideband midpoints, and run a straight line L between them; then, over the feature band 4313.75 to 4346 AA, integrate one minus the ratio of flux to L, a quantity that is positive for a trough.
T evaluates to 5.9 AA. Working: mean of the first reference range 4.85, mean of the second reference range 4.78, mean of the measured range 3.95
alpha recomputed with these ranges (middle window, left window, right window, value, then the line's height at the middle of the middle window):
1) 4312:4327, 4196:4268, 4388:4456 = 0.08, 4.91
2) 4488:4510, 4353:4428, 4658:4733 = -0.04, 4.75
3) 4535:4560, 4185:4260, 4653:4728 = 0.00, 4.86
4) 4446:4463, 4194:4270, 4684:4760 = 0.04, 4.84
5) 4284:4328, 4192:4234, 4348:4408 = 0.07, 4.83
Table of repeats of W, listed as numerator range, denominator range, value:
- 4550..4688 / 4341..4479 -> 1.06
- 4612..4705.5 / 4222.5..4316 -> 1.04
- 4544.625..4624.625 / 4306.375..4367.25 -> 1.16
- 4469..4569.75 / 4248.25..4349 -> 1.11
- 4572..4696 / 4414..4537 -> 1.02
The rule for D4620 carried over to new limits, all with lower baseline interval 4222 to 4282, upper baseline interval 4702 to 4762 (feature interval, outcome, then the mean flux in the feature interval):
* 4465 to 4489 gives 0.014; 4.7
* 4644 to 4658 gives -0.067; 5.01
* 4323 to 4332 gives 0.168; 4.12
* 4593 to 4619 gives -0.033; 4.86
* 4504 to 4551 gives -0.044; 4.94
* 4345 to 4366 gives 0.101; 4.37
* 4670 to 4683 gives -0.081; 5.06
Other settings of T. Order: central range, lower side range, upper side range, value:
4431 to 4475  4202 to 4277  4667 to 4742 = 1.0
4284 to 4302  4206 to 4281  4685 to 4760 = 0.8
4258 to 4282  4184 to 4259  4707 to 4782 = 1.7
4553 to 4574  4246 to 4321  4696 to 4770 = -1.6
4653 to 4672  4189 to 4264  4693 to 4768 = -0.3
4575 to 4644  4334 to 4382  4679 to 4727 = -3.5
